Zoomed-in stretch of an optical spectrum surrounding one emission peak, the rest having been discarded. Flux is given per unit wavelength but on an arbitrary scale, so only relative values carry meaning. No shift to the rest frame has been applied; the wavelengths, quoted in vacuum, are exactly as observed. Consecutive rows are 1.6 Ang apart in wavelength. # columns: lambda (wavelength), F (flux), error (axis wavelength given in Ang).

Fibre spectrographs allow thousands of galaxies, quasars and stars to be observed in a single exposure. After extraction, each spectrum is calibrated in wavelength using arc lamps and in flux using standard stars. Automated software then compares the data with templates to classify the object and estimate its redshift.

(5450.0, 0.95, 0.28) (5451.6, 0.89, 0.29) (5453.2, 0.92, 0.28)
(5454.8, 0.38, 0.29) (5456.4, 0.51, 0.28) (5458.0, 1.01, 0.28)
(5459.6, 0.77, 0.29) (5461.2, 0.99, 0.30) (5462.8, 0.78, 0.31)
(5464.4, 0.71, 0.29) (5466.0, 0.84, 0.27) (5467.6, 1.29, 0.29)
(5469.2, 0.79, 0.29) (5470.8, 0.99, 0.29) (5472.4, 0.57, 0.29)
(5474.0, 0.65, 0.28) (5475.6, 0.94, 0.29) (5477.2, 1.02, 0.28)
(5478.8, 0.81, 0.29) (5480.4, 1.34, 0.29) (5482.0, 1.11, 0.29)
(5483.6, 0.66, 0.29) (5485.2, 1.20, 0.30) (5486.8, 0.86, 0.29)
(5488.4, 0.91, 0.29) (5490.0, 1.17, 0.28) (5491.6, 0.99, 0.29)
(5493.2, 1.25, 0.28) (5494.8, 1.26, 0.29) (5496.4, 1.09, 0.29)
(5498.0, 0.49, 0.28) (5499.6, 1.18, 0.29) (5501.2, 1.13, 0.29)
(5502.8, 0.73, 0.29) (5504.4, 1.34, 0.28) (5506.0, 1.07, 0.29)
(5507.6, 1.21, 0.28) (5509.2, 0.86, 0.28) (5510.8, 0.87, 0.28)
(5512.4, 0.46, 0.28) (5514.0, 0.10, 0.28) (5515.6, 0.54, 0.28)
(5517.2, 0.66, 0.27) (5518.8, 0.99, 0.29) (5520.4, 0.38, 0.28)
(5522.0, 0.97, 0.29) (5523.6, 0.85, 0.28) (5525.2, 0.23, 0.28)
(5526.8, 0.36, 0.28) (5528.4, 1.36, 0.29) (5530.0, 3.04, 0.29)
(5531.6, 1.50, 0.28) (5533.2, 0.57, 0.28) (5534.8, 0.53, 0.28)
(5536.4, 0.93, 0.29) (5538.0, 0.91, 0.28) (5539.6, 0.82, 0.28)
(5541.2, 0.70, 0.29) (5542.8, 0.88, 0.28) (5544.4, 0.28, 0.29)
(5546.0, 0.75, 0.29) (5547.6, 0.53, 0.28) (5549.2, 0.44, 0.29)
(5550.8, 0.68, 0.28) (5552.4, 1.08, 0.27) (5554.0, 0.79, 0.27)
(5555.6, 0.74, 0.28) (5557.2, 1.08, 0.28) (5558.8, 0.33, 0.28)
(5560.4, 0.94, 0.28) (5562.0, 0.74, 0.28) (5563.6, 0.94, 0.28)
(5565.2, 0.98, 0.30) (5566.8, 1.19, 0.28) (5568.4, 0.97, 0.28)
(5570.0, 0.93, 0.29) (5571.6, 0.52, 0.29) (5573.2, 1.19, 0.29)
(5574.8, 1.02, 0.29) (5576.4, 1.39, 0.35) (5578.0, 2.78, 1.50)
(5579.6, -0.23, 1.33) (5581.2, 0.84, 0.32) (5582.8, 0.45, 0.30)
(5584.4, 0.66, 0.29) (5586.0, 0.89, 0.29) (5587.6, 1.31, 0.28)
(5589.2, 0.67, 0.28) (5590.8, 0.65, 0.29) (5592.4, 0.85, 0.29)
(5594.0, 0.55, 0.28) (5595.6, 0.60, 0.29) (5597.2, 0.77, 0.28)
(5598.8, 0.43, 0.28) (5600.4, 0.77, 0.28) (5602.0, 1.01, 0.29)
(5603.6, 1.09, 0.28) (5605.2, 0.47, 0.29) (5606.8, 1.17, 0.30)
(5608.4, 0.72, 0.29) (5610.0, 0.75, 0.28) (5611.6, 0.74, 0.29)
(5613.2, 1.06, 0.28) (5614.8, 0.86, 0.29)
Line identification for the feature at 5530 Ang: H-beta 4861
